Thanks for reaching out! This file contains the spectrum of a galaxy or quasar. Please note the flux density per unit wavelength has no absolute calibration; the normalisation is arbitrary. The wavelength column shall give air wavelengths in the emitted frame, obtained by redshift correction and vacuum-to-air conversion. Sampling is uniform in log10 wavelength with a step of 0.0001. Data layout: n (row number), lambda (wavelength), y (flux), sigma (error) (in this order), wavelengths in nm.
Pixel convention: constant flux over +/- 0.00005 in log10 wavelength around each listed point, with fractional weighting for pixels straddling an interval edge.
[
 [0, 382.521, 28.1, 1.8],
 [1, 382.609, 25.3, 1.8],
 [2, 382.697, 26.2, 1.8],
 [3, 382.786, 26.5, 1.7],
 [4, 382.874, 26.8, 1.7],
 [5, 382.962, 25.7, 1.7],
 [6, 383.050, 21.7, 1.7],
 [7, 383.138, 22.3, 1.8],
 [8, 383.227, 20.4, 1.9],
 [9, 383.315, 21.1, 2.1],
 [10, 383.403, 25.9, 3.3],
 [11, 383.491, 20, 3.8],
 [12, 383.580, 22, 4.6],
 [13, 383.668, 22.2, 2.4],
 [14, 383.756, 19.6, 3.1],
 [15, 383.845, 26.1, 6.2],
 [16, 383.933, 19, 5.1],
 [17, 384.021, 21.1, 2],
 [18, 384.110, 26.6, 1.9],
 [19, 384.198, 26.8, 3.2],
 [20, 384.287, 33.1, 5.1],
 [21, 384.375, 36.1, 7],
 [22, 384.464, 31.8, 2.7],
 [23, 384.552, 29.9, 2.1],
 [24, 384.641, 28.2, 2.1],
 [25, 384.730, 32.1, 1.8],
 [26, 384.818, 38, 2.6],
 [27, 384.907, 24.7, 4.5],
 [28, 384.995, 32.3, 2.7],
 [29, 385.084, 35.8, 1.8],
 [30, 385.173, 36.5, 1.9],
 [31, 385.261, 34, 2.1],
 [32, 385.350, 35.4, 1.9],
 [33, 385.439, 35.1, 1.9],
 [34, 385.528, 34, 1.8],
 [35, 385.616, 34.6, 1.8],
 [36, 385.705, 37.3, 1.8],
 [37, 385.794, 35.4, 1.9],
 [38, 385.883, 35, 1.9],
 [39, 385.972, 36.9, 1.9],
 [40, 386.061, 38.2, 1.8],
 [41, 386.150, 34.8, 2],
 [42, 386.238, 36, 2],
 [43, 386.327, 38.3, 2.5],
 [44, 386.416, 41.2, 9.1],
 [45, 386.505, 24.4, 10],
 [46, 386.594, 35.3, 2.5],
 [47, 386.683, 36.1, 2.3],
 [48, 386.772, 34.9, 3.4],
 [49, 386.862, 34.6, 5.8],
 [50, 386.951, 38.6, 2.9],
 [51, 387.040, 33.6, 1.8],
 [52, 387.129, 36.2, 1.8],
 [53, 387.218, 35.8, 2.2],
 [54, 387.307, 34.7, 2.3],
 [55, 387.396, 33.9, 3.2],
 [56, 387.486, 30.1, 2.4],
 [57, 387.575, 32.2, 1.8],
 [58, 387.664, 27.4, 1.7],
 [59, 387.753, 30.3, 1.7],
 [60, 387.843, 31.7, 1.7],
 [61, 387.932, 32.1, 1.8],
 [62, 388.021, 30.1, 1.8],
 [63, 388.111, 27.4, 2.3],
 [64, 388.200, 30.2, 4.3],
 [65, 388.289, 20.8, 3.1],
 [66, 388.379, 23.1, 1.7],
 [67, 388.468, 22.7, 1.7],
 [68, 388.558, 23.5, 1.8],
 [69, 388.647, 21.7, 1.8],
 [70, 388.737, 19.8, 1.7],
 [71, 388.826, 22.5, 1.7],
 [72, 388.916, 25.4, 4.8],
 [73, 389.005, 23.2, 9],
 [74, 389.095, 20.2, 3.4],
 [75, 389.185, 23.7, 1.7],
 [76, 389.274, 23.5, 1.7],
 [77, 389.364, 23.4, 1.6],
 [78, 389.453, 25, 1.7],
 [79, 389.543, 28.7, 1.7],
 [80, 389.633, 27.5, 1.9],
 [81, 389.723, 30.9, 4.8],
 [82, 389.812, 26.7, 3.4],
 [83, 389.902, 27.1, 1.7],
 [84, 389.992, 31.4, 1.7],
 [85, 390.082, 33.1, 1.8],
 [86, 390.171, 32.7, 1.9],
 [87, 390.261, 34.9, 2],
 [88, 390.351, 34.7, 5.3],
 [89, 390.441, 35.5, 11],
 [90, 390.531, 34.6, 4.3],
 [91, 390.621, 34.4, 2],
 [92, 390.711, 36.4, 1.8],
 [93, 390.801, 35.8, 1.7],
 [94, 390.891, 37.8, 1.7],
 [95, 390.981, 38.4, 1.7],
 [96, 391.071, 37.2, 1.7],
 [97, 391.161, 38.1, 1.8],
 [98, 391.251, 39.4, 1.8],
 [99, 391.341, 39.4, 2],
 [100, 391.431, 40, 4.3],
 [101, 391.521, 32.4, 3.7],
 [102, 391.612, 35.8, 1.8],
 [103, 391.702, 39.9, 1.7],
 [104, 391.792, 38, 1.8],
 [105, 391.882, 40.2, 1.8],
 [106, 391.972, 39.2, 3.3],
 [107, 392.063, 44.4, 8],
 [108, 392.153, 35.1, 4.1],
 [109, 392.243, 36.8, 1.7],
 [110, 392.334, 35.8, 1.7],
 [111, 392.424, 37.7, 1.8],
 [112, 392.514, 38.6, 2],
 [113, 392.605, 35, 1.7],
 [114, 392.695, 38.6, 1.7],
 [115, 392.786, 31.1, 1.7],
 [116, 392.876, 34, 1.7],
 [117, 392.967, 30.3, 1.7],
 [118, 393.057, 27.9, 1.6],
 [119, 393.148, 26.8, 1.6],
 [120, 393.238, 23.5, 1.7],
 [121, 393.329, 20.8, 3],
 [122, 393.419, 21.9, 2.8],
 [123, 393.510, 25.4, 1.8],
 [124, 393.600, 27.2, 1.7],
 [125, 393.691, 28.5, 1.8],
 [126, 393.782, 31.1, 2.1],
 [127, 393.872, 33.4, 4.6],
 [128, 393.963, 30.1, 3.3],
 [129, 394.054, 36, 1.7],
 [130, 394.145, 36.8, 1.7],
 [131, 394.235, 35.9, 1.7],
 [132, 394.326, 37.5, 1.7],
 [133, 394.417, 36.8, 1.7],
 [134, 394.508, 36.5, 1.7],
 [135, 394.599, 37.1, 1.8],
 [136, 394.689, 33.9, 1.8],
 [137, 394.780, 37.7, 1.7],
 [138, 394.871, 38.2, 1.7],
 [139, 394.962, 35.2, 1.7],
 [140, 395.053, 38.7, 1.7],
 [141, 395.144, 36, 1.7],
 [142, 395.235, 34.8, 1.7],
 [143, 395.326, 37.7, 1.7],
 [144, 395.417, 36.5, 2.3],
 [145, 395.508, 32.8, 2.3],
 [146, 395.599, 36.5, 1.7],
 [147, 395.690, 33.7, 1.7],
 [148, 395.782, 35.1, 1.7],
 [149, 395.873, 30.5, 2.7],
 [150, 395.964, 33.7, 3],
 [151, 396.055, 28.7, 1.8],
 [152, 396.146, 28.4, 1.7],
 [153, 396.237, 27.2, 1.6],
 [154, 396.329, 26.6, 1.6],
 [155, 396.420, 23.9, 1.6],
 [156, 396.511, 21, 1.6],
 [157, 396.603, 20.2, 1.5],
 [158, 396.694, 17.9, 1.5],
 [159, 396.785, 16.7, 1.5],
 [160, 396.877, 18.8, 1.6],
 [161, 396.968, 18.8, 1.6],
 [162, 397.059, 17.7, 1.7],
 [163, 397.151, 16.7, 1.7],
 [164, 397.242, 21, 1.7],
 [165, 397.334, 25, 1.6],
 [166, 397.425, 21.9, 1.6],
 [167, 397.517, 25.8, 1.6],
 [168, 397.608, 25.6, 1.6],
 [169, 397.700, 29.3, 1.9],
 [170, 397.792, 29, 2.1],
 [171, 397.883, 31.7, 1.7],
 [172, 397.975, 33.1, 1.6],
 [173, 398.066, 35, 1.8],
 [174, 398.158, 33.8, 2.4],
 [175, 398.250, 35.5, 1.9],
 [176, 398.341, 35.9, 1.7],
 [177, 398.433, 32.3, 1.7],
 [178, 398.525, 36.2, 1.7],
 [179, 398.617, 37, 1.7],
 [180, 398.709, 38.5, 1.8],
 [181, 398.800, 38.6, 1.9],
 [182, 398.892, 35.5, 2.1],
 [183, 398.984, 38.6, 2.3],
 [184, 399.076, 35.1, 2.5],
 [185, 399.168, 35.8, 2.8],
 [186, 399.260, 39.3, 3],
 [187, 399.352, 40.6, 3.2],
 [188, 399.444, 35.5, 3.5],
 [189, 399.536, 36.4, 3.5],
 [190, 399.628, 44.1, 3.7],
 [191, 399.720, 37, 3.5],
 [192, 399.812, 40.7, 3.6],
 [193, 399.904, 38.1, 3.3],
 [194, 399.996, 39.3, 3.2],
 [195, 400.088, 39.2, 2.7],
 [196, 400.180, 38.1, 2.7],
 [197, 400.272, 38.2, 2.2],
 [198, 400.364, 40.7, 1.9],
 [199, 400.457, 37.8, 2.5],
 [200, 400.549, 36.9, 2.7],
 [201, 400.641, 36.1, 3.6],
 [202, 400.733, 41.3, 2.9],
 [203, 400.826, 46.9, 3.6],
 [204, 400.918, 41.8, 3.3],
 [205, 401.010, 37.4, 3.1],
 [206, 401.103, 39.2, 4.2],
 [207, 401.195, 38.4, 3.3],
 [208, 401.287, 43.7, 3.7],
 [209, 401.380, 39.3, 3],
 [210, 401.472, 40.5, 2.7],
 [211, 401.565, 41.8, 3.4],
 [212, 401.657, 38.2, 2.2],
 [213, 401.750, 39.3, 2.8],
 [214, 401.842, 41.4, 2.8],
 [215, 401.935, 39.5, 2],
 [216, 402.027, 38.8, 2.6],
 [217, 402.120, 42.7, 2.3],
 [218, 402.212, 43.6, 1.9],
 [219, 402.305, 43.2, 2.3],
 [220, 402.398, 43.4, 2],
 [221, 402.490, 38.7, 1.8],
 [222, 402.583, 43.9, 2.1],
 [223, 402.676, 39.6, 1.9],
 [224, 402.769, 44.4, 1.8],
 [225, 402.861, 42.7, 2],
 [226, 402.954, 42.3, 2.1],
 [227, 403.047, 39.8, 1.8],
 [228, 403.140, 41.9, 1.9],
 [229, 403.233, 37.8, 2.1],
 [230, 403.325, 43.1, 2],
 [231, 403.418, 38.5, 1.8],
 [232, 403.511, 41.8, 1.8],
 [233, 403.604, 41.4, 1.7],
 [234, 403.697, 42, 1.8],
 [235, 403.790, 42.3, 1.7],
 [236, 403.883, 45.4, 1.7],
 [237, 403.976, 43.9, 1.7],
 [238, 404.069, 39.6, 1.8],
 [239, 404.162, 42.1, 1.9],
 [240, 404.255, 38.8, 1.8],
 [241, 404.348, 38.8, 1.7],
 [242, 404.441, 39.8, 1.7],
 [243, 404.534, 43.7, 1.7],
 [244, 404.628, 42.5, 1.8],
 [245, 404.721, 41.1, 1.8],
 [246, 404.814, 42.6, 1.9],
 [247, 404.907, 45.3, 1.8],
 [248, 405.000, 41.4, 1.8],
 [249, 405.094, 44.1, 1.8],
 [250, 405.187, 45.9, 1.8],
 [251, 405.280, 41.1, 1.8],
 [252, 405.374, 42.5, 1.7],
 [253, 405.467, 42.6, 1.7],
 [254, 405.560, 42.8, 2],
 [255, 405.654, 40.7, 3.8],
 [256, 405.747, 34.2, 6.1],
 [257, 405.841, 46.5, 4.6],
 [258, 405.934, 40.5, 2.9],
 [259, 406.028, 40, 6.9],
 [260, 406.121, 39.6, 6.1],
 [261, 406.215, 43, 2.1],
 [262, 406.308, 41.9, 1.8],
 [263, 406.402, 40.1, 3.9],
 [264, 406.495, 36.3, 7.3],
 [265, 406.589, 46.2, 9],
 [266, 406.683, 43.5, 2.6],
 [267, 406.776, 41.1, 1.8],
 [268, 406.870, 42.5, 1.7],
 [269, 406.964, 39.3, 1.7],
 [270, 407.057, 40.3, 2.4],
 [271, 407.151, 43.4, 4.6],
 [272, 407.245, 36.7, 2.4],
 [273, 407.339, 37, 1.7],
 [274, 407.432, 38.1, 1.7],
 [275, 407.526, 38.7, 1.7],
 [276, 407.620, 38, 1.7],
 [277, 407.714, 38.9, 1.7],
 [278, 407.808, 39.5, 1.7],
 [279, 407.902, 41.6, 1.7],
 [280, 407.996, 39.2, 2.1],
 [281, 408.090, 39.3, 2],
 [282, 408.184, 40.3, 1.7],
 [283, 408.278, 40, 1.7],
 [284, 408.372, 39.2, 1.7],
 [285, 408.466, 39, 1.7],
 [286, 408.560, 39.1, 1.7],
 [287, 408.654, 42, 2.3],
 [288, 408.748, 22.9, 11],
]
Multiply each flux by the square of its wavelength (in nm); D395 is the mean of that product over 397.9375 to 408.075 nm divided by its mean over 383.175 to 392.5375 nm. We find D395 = 1.37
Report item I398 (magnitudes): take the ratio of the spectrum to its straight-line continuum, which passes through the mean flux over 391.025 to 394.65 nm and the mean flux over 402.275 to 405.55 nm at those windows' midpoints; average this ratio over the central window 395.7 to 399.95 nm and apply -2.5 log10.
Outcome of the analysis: 0.23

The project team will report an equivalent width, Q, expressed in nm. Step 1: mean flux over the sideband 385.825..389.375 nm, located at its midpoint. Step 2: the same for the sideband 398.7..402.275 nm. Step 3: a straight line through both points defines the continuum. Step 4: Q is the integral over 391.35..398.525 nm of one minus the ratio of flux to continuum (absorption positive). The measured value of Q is 0.77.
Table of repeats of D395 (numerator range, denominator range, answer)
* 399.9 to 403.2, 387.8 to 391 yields 1.51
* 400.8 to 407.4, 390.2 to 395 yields 1.26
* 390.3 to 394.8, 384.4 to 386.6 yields 1.05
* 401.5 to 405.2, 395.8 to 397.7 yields 1.82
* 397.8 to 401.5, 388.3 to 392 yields 1.28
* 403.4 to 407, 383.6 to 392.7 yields 1.42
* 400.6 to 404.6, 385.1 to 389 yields 1.40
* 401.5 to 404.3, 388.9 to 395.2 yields 1.32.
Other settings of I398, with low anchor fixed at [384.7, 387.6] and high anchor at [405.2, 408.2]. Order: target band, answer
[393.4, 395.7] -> 0.09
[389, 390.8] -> 0.20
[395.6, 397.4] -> 0.46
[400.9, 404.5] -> -0.04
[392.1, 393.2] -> 0.08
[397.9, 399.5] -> 0.06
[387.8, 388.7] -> 0.32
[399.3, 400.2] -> -0.01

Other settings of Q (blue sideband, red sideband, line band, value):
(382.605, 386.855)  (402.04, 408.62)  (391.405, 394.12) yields 0.09 nm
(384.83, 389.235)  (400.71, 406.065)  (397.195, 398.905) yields 0.30 nm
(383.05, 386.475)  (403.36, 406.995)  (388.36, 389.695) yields 0.37 nm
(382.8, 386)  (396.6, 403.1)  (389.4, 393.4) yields -0.25 nm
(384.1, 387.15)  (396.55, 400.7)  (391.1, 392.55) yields -0.21 nm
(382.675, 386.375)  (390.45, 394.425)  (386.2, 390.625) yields 0.28 nm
